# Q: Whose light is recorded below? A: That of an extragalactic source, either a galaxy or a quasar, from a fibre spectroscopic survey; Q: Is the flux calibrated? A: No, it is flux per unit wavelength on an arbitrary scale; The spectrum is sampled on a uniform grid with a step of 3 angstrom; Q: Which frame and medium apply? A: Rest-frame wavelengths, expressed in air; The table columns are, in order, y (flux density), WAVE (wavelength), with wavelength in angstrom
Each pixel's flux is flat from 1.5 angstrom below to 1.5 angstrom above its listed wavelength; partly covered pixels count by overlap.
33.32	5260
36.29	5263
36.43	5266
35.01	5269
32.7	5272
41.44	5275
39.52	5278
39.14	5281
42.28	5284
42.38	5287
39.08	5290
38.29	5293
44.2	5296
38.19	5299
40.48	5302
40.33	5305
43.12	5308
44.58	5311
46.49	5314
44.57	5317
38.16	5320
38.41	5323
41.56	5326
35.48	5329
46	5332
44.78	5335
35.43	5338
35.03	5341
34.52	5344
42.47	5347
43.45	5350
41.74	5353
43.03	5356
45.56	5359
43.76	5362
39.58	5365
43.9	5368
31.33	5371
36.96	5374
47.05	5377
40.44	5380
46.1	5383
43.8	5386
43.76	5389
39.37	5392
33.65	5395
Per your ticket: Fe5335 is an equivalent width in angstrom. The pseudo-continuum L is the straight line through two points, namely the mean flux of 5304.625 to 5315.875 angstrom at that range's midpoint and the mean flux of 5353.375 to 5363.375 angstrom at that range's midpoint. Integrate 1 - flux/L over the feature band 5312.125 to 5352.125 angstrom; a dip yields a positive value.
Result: 3.1 angstrom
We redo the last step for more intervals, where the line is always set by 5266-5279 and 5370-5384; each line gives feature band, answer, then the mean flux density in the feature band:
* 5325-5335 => -0.7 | 41.6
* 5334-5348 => 0.4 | 38.1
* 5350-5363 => -1.2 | 43.5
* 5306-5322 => -2.0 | 43.1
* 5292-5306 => -0.9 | 40.4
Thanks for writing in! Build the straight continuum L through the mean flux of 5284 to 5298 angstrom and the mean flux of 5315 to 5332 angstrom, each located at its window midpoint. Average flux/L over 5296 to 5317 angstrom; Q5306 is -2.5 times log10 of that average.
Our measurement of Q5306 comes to -0.047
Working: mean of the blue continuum 41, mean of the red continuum 40.4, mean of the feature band 42.5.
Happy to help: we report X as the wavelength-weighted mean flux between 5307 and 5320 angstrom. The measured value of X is 44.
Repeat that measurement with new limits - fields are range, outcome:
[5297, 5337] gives 41.7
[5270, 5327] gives 40.7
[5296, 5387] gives 41.2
